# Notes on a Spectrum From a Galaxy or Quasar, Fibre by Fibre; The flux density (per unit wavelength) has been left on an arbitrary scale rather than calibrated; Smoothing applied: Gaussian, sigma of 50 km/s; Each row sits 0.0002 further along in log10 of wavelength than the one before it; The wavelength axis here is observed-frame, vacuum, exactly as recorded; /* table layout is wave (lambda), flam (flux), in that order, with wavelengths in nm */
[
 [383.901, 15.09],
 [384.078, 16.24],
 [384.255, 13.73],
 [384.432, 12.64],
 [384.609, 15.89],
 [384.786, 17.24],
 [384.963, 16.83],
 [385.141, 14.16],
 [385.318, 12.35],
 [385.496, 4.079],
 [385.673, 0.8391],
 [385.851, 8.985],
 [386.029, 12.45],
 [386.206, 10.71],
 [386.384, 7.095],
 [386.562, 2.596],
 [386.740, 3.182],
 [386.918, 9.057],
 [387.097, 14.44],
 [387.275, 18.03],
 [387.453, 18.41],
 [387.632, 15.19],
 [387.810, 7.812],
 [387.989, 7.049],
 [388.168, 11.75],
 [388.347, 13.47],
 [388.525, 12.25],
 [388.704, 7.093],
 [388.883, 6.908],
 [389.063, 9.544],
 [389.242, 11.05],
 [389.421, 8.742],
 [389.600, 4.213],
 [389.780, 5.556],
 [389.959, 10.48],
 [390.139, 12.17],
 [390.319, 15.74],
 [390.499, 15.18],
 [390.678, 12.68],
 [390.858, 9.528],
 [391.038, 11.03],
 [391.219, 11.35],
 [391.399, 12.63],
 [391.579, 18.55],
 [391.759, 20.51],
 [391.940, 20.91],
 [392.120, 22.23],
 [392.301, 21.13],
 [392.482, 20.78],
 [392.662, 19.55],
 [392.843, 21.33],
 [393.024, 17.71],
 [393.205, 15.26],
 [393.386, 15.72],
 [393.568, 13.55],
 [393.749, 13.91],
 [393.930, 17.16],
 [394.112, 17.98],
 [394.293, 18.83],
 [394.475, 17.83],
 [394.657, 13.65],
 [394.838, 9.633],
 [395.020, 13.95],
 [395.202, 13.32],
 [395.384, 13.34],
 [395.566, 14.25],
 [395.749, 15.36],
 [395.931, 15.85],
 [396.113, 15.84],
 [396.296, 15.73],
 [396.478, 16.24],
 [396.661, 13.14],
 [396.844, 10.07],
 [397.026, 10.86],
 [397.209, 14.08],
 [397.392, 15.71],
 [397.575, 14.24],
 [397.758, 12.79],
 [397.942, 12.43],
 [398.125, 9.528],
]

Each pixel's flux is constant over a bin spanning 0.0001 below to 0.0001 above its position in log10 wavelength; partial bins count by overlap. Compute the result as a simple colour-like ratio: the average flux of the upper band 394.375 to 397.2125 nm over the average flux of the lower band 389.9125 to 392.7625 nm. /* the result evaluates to 0.87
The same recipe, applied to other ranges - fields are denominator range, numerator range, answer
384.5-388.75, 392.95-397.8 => 1.34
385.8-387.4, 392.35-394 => 1.76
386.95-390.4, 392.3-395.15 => 1.51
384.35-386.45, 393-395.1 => 1.38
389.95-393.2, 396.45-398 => 0.80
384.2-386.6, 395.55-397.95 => 1.30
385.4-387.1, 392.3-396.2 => 2.29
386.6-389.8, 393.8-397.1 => 1.44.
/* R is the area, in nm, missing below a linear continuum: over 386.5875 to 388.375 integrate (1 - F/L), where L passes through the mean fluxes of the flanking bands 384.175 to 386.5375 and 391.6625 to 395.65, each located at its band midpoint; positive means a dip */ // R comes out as 0.161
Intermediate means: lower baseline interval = 11.1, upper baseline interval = 16.9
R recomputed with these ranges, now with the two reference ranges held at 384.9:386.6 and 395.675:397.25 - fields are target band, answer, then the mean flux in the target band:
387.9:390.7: 0.15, 10.2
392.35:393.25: -0.50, 19.2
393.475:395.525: -0.26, 14.8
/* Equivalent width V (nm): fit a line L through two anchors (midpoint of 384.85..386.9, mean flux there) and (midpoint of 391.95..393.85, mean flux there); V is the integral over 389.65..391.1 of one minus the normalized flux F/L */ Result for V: 0.34 nm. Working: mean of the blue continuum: 8.6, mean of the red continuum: 18.2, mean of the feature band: 11.4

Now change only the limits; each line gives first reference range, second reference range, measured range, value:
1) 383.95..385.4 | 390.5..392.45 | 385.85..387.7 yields 0.53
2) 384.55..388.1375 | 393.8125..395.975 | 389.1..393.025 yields -0.37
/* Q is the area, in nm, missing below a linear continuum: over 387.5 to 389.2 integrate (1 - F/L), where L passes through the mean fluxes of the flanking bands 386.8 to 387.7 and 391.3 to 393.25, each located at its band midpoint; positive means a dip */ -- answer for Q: 0.570 nm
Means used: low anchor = 14.6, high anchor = 19.2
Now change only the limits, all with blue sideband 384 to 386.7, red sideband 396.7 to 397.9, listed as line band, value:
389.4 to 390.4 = 0.19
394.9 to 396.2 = -0.19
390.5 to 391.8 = -0.19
